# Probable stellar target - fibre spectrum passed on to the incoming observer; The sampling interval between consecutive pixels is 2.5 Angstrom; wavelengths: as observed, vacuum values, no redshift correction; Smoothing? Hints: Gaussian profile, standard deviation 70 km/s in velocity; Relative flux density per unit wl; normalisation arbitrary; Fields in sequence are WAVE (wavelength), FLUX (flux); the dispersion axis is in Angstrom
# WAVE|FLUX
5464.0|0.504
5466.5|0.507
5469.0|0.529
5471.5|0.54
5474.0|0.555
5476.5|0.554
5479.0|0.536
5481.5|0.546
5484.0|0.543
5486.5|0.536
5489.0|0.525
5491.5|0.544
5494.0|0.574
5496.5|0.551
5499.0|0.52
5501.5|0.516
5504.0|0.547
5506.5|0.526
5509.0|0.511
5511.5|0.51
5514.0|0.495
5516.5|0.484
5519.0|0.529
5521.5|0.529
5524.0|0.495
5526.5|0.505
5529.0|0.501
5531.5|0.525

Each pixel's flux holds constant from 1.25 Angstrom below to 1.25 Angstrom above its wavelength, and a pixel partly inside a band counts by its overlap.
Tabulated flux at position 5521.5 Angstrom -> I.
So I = 0.529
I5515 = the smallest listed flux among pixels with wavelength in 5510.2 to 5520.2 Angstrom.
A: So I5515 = 0.484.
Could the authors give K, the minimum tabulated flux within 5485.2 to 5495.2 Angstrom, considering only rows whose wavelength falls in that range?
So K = 0.525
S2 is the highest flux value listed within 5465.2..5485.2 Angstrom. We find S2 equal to 0.555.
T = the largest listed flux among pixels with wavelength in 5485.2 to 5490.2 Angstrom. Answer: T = 0.536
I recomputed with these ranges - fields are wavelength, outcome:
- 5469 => 0.529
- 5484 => 0.543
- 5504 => 0.547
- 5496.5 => 0.551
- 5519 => 0.529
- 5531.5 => 0.525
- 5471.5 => 0.54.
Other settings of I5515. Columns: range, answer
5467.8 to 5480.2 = 0.529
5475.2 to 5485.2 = 0.536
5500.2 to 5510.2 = 0.511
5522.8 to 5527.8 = 0.495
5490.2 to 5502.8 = 0.516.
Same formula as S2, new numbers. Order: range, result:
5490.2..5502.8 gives 0.574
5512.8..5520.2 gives 0.529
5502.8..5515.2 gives 0.547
